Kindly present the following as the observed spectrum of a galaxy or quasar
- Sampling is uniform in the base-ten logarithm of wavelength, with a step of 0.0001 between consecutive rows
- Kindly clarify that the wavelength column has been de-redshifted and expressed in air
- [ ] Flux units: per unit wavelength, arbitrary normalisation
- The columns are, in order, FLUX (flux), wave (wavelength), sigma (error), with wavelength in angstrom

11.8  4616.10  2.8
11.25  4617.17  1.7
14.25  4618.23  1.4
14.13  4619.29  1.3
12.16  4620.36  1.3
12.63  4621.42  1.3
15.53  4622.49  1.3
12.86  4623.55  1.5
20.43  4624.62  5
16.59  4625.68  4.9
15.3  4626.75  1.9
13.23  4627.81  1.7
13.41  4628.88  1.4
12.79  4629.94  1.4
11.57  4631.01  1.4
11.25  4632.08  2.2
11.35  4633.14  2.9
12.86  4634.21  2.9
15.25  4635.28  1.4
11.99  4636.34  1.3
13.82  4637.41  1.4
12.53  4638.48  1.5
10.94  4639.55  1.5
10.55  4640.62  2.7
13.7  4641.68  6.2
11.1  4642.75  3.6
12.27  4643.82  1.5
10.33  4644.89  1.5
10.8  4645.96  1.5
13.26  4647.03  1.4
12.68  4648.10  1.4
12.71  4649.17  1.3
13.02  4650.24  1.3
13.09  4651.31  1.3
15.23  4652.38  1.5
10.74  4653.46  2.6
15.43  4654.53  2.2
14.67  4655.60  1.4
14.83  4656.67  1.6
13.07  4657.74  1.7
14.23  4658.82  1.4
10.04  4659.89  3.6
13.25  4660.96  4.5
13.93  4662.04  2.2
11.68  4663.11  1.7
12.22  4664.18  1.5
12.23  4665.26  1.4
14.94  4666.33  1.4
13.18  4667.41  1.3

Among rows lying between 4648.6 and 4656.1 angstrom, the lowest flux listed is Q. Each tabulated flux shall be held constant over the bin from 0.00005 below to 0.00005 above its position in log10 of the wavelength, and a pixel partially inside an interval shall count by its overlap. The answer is 10.74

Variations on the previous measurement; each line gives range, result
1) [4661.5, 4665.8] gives 11.68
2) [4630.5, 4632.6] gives 11.25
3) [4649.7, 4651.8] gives 13.02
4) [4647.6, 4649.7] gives 12.68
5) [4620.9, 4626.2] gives 12.63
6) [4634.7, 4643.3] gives 10.55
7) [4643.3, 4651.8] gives 10.33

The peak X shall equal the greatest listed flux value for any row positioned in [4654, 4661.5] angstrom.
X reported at 15.43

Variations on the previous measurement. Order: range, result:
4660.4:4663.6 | 13.93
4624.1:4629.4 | 20.43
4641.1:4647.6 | 13.7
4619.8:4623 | 15.53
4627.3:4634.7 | 13.41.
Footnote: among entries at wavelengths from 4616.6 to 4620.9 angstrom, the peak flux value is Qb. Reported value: 14.25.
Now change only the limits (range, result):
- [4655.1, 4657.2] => 14.83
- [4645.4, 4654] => 15.23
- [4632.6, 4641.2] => 15.25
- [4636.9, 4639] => 13.82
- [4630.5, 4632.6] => 11.57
